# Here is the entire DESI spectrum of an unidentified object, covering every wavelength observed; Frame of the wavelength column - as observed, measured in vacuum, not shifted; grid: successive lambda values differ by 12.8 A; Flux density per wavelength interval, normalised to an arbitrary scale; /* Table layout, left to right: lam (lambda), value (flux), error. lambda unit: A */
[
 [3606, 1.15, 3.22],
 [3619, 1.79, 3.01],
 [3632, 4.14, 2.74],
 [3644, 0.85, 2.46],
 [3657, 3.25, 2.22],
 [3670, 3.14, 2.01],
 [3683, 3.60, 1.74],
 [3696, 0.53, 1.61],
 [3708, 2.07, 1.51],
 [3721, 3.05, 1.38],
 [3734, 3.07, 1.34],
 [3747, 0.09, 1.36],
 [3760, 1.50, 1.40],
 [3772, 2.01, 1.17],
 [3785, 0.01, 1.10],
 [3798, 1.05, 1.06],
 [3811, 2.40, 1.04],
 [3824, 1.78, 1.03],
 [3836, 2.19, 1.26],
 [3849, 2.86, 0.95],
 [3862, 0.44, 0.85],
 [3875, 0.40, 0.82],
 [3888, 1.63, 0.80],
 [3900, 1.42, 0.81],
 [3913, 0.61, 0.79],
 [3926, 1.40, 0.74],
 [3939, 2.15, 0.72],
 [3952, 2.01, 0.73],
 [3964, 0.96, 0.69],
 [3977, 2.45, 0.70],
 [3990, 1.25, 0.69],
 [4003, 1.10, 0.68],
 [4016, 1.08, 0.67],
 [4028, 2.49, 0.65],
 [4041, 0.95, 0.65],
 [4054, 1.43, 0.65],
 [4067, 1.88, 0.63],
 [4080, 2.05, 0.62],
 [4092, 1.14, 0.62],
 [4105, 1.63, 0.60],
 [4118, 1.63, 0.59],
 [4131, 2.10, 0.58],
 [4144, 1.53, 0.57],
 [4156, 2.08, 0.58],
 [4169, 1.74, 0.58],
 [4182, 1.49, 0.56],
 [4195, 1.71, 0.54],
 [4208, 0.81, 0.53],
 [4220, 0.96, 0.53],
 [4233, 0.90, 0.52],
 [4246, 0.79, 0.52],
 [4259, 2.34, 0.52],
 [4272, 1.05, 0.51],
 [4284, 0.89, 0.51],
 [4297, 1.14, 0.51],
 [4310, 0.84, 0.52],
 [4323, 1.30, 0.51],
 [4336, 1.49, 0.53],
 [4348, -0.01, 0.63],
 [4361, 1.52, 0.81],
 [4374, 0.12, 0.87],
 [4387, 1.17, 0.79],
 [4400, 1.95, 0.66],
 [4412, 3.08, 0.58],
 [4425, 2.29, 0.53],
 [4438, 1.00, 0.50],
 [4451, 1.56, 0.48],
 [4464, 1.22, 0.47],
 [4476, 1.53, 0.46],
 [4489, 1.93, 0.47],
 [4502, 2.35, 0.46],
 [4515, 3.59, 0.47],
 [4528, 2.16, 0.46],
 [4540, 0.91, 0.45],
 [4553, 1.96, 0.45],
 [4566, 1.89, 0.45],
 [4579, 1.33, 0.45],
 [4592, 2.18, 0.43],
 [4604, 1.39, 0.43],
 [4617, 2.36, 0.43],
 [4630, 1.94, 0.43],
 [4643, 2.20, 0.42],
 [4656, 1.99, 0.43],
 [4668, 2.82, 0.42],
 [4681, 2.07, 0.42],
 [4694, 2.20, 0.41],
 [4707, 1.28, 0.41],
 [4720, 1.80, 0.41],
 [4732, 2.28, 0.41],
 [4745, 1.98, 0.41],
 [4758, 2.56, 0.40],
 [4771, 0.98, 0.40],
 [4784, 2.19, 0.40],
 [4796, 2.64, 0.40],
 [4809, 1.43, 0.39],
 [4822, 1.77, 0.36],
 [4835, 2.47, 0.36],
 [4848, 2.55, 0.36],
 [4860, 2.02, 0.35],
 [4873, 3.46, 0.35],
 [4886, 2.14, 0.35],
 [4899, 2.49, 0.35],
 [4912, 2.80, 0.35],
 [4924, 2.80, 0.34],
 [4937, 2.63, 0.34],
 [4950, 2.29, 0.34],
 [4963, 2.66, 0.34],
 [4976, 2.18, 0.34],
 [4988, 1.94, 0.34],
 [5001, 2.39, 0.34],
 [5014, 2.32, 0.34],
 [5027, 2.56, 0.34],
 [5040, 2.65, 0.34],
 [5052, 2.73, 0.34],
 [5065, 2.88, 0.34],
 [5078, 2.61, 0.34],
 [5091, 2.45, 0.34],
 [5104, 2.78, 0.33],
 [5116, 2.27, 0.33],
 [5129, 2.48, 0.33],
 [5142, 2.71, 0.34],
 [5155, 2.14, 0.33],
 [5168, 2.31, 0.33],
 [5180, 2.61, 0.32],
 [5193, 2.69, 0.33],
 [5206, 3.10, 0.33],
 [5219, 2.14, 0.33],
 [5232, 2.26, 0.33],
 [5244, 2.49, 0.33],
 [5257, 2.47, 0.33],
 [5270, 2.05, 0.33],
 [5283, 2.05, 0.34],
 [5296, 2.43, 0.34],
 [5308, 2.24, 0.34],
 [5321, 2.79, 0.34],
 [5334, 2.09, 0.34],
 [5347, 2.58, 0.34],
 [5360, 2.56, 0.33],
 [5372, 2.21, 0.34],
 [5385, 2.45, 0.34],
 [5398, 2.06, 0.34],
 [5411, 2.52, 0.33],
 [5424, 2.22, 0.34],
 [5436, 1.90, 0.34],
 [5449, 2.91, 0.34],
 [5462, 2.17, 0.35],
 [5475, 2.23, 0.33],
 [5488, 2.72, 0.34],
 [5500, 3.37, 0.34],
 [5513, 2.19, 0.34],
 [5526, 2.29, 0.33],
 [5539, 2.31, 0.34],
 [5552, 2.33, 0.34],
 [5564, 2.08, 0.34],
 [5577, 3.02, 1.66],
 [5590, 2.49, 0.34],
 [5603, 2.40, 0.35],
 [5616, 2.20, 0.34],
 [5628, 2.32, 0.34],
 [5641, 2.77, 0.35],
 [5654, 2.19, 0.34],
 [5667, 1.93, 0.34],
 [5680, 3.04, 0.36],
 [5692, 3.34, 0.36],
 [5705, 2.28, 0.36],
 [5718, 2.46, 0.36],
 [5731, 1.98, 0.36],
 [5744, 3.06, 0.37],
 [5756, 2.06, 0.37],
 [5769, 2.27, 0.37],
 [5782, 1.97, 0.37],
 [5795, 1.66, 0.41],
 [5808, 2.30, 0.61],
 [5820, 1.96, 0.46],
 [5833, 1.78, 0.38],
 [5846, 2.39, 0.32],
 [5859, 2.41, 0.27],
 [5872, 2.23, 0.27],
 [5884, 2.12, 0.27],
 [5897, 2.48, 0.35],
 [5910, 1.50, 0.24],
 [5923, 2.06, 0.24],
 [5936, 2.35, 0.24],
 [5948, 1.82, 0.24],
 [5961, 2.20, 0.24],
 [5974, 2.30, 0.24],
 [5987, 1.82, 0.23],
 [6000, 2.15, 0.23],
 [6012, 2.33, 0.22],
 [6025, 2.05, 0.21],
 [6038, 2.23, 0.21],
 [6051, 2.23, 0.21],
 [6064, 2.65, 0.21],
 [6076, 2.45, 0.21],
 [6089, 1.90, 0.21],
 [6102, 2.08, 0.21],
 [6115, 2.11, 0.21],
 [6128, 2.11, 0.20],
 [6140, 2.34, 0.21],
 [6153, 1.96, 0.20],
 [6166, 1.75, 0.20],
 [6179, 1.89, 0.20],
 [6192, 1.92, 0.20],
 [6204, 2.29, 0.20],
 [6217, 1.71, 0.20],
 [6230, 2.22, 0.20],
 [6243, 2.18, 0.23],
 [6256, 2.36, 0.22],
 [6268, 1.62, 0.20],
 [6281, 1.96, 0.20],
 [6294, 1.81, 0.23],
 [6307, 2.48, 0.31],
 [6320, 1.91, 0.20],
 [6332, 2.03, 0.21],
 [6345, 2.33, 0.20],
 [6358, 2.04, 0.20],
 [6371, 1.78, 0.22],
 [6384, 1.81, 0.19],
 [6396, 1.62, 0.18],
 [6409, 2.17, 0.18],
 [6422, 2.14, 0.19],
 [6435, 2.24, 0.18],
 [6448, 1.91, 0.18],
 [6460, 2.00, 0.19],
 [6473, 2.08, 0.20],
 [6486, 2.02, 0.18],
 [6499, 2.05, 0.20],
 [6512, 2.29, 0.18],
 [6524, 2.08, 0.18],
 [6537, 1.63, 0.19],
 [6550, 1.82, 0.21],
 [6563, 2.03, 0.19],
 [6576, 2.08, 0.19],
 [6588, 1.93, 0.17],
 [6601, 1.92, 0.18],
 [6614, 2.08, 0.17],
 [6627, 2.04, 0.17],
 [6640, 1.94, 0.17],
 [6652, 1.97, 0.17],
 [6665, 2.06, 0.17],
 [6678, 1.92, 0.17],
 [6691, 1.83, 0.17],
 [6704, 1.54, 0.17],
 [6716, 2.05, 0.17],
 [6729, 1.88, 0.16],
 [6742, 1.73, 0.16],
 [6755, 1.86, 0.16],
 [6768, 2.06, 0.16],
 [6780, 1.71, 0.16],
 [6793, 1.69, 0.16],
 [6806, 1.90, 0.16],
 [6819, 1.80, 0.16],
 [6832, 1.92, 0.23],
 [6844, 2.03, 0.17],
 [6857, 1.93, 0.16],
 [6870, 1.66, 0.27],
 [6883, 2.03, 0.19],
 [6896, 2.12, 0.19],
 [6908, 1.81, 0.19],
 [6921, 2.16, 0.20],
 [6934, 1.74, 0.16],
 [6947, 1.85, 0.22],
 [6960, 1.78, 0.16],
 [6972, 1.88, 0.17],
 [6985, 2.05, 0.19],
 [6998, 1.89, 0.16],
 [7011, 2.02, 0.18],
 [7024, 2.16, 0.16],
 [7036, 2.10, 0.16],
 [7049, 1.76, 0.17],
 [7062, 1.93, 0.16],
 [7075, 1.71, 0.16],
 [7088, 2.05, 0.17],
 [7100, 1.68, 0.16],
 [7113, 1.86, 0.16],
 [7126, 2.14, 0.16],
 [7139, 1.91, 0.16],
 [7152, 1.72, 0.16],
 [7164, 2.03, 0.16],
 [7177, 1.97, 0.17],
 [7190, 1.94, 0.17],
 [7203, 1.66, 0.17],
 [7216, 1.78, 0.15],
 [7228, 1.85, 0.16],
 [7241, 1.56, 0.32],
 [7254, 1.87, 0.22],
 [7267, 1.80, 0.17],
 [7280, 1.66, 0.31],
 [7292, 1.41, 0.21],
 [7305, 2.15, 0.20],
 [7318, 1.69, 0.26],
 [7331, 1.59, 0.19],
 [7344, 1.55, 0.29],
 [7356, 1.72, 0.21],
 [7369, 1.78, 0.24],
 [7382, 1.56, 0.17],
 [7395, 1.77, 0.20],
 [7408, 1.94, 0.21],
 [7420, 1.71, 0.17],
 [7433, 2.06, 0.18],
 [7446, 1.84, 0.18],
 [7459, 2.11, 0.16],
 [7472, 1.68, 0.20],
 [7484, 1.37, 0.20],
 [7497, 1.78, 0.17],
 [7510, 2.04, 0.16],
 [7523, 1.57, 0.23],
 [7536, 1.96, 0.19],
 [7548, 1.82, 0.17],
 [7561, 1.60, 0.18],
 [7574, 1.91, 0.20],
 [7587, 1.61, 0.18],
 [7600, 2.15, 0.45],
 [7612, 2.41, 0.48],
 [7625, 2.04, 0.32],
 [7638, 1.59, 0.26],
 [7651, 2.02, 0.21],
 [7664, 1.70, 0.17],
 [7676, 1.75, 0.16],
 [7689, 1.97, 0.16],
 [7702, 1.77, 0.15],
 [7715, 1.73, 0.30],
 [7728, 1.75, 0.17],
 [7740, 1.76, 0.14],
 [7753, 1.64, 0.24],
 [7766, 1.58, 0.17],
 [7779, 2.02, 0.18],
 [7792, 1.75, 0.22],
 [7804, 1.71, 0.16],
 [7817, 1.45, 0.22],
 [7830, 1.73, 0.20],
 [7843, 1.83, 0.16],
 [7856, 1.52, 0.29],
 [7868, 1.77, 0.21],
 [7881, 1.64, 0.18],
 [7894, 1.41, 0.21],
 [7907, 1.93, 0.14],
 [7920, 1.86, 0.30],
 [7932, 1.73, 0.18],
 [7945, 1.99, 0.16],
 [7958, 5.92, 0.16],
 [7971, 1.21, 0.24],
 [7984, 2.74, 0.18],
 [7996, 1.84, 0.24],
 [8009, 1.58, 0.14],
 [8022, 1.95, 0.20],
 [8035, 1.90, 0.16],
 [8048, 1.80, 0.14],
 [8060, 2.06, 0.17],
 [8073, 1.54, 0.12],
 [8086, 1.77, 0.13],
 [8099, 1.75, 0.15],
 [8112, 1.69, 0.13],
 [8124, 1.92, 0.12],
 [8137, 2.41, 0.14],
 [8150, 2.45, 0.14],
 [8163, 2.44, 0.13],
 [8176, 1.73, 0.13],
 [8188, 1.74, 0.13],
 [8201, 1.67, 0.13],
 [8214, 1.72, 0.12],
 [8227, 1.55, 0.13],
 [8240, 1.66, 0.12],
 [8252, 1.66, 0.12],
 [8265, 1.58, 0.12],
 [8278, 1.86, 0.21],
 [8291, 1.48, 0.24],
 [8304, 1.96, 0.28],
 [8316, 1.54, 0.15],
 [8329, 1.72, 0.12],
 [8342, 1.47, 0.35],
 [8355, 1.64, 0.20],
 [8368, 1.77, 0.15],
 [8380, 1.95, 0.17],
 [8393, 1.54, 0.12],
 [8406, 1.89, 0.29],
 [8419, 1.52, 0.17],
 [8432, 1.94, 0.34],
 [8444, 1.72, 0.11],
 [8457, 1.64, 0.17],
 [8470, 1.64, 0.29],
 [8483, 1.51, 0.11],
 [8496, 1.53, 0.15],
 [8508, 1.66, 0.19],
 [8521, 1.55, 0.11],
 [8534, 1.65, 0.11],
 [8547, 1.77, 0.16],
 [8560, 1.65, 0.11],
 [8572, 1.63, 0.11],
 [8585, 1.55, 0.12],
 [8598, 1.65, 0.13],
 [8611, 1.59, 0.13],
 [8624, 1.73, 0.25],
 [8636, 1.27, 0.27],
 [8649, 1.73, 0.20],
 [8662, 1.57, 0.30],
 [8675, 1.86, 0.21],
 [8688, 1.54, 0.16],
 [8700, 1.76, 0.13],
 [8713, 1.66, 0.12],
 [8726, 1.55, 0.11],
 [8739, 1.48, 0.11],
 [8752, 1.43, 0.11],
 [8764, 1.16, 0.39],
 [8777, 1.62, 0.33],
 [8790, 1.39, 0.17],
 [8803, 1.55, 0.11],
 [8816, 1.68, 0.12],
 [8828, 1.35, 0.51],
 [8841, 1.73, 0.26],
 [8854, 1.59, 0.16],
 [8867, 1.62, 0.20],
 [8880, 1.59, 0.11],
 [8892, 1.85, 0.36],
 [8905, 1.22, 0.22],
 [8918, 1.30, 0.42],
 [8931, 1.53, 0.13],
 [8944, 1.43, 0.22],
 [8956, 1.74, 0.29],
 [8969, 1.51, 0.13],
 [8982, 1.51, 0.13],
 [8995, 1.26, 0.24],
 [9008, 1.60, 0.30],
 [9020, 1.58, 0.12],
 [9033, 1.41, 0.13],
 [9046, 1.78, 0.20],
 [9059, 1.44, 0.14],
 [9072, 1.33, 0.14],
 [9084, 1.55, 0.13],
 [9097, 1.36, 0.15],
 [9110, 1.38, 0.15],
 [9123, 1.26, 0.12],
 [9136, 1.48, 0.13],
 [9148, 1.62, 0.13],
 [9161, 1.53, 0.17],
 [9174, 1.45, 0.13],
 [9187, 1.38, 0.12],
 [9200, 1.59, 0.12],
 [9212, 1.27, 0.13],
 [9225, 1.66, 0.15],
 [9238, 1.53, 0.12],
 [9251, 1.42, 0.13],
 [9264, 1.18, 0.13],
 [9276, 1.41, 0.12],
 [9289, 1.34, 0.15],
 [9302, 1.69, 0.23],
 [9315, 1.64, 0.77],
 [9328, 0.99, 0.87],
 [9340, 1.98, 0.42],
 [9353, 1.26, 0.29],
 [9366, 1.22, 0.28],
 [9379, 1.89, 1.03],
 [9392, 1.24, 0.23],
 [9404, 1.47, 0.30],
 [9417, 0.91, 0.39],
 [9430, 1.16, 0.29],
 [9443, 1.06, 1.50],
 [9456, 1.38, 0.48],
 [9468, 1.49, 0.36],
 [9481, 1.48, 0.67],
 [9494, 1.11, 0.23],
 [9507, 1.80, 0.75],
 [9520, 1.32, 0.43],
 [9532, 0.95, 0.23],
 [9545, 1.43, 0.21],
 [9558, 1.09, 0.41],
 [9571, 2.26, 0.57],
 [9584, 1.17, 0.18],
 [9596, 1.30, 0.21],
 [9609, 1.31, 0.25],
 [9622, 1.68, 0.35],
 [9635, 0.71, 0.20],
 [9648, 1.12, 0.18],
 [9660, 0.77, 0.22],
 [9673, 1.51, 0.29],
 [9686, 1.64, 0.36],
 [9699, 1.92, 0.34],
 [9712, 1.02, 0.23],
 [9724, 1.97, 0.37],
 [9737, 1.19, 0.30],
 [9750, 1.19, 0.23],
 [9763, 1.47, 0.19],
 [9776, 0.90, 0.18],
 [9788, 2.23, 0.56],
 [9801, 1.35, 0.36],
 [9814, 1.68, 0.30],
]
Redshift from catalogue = 0.212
